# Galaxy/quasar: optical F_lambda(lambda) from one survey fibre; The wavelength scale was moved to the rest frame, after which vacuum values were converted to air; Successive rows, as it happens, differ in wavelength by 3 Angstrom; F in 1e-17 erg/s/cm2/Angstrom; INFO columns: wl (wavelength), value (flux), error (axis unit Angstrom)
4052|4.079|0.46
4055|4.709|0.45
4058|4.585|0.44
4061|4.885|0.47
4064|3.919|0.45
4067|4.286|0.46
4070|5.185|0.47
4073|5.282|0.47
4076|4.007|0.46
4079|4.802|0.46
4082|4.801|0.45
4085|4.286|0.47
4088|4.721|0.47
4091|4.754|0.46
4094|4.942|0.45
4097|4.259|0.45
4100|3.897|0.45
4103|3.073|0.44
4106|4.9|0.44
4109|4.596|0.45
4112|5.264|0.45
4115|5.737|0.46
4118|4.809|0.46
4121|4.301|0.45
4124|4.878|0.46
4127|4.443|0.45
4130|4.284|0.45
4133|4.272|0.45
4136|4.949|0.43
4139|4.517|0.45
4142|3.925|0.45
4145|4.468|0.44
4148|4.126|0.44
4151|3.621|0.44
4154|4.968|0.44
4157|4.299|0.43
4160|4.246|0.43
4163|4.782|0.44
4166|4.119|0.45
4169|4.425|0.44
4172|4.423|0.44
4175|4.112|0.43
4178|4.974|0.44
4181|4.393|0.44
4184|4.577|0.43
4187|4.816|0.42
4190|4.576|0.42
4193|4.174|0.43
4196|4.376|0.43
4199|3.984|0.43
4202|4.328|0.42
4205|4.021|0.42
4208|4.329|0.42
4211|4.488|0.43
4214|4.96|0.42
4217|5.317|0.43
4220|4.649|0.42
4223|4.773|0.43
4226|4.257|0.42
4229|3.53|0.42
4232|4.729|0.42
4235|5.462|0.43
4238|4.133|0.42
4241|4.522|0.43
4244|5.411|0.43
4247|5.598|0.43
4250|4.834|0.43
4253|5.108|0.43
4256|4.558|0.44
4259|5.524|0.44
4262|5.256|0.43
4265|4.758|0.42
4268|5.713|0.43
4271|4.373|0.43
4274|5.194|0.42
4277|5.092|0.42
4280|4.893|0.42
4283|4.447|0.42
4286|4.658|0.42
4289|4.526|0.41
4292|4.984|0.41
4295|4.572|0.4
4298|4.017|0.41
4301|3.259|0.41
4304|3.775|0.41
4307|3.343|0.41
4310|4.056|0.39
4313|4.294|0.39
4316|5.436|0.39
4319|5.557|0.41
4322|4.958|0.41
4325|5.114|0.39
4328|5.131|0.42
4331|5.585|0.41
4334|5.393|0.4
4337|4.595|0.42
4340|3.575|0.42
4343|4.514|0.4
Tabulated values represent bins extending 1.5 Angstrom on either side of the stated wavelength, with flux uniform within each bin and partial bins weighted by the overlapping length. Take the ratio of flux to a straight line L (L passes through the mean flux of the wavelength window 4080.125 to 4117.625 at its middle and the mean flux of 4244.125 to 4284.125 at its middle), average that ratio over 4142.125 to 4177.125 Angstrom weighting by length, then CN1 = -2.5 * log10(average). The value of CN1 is 0.11 mag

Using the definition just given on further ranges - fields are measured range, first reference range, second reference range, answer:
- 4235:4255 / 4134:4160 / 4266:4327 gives -0.10 mag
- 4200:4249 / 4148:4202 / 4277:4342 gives -0.04 mag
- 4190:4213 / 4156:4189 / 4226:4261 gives 0.08 mag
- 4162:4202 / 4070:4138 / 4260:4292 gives 0.07 mag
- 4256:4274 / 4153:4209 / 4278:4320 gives -0.15 mag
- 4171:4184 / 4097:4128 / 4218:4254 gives 0.04 mag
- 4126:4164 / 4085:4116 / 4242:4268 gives 0.09 mag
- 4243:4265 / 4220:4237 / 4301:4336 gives -0.12 mag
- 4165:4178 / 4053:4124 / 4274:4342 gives 0.06 mag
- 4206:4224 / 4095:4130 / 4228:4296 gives 0.01 mag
